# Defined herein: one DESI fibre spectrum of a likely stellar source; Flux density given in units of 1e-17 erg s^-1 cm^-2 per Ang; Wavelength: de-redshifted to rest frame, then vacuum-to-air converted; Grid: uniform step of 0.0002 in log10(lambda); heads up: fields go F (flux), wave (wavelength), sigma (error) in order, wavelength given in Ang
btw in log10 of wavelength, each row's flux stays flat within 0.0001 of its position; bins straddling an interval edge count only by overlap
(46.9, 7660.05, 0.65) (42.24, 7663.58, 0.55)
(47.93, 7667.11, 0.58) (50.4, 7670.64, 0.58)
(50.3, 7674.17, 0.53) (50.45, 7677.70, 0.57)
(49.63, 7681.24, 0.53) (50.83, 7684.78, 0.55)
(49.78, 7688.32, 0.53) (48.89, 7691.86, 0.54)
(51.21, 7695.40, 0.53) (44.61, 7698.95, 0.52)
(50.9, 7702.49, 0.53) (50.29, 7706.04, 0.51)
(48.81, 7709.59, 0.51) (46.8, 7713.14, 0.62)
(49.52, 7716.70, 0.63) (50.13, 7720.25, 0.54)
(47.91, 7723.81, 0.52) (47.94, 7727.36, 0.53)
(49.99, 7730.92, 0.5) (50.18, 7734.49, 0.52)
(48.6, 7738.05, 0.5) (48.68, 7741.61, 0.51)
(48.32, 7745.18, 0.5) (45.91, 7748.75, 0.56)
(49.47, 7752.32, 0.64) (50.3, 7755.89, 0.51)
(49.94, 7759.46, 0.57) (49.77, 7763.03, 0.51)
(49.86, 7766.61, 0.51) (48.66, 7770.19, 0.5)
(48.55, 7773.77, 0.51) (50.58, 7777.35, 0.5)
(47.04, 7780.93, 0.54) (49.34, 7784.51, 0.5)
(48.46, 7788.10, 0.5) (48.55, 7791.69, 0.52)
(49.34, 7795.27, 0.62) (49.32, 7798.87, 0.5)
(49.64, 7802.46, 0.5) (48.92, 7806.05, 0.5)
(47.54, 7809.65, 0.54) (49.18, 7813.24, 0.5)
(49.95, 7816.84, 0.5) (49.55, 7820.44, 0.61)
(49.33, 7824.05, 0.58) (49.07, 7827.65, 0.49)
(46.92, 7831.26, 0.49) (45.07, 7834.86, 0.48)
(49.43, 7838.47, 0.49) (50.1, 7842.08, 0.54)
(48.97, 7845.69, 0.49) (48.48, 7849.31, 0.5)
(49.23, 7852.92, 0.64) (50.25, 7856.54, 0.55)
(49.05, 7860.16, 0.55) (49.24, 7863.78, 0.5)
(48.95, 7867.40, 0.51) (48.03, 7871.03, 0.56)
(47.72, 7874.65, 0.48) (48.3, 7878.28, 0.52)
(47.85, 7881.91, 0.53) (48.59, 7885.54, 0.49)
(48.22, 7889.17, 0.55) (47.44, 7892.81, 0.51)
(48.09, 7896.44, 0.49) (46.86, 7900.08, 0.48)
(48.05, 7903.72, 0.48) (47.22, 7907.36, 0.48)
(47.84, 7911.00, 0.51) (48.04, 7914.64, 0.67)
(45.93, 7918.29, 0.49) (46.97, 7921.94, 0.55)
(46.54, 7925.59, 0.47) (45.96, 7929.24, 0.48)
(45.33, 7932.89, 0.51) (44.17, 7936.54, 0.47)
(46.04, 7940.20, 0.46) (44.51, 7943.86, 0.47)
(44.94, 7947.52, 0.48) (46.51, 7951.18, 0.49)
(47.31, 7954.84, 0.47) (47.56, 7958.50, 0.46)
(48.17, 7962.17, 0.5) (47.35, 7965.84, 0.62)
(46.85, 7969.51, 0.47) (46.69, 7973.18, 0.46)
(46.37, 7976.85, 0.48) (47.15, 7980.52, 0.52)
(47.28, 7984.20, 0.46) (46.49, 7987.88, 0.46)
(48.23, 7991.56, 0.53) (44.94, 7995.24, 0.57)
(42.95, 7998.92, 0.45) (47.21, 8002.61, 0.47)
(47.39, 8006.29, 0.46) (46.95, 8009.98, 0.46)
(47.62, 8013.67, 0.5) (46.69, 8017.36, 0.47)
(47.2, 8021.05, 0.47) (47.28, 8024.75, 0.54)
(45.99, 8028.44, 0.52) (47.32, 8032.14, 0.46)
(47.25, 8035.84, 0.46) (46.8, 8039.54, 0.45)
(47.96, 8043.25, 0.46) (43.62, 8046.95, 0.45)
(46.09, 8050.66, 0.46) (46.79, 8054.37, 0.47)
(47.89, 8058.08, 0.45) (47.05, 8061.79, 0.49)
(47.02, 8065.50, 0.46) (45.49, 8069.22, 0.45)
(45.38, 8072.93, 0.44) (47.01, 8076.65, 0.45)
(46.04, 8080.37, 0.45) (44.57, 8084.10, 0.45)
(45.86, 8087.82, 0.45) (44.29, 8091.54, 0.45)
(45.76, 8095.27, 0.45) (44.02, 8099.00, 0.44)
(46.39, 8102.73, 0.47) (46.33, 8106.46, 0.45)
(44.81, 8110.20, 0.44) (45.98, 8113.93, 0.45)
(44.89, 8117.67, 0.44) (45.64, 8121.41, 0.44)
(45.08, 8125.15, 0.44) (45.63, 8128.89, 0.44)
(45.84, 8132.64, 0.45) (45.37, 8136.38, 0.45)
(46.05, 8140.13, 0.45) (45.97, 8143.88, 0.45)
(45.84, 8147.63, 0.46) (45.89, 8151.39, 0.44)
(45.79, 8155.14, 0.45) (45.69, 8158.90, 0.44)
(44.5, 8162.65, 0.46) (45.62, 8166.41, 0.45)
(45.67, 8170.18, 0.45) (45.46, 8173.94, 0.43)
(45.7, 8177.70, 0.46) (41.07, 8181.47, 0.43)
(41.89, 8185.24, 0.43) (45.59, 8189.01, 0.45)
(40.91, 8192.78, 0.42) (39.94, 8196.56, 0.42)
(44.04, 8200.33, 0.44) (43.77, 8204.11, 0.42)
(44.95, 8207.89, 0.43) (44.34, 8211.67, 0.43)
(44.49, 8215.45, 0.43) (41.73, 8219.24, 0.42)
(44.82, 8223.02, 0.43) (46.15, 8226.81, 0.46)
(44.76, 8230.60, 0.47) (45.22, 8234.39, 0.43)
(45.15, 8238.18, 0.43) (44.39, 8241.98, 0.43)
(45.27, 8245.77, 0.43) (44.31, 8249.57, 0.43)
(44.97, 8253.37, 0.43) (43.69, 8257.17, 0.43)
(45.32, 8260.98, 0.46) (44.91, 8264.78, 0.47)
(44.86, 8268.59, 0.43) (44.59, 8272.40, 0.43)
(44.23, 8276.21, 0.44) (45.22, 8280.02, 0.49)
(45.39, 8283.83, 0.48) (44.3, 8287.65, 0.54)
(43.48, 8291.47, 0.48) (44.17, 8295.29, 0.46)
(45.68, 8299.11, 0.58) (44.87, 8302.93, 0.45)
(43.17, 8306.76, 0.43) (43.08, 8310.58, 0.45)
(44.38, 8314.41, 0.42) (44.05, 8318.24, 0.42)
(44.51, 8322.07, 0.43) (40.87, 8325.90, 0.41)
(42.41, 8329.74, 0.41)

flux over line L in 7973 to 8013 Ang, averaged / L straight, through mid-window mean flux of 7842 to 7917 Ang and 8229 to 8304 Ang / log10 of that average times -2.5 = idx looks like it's 0.02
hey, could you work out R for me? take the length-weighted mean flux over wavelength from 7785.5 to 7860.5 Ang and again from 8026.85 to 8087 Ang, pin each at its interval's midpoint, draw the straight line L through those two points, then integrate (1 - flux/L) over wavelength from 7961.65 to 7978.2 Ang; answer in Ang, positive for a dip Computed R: 0.1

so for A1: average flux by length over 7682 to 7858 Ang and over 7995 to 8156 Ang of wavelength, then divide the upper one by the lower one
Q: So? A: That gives 0.9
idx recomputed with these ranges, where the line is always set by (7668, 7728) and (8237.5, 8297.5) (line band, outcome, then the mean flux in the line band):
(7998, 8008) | 0.02 mag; 46.1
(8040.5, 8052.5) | 0.01 mag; 45.9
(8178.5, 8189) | 0.07 mag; 42.6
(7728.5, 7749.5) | 0.01 mag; 48.7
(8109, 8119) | 0.01 mag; 45.3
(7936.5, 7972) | 0.02 mag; 46.4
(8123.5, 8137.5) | 0.01 mag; 45.5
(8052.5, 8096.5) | 0.00 mag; 46.1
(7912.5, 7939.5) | 0.03 mag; 46.1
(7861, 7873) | -0.02 mag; 48.8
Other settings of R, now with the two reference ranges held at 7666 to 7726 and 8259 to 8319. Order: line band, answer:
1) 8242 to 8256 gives 0.0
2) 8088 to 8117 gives 0.4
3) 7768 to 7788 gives -0.1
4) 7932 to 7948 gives 0.8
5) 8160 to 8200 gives 1.5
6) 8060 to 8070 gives -0.1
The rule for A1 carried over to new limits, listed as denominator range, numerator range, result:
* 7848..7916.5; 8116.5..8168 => 0.94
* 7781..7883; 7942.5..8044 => 0.96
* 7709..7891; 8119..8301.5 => 0.91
